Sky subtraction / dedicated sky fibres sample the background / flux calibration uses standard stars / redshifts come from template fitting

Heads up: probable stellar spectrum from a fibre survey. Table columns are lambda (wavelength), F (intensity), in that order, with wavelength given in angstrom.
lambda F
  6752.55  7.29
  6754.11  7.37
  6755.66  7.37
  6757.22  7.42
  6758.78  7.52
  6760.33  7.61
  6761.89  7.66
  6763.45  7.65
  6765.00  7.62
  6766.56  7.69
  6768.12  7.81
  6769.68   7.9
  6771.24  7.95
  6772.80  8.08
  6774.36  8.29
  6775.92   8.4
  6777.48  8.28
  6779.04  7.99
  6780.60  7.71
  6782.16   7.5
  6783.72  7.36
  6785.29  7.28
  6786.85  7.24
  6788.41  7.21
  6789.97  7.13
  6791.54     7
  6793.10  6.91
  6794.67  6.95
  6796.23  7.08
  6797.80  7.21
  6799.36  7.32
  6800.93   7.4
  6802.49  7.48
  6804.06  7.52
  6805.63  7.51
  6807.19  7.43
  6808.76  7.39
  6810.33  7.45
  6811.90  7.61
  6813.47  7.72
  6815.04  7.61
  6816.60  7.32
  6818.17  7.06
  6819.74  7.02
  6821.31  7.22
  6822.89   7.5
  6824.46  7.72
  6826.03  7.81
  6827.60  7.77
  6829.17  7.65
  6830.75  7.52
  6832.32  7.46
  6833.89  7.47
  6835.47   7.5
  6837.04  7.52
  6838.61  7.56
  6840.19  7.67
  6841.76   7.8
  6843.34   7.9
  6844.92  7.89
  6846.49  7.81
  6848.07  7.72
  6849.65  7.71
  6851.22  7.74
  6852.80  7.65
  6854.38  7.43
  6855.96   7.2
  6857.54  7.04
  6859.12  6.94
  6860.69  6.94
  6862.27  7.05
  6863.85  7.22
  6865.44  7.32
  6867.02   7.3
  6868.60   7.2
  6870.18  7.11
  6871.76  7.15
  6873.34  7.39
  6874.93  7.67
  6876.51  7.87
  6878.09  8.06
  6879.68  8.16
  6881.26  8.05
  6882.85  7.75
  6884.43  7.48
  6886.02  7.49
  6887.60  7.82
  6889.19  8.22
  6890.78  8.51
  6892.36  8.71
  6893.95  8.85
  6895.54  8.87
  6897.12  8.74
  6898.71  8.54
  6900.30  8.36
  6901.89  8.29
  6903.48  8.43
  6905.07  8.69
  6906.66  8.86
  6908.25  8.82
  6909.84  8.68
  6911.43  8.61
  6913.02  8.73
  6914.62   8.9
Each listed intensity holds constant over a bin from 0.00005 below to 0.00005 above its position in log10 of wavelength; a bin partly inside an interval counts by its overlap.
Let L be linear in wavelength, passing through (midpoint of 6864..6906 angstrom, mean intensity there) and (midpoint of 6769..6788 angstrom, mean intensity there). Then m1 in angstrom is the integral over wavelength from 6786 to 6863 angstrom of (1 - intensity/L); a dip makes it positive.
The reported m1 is 4.6 angstrom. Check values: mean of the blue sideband 7.82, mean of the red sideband 7.99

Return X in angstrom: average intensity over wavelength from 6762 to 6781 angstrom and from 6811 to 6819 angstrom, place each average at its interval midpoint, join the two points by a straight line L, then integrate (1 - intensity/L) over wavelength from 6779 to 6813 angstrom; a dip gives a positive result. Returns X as 1.5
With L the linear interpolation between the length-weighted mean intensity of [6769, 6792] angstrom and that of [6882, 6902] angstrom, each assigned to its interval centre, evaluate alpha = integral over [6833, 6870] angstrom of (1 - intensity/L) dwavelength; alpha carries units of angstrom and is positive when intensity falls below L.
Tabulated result 2.8 angstrom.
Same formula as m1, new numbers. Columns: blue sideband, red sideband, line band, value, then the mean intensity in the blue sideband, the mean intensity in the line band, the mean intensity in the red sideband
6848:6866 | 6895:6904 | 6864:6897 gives 0.6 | 7.31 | 7.86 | 8.54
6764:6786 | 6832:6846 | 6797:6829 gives 1.1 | 7.85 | 7.46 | 7.65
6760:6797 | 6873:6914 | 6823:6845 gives 0.8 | 7.59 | 7.65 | 8.31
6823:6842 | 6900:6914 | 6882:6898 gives 0.3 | 7.61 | 8.25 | 8.62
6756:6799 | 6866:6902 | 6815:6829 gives 0.5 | 7.57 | 7.45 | 7.97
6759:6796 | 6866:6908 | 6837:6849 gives 0.2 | 7.61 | 7.74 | 8.07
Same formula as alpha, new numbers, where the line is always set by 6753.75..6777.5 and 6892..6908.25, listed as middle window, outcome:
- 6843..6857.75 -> 1.2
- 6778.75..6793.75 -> 1.1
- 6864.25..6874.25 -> 1.4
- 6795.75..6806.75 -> 0.9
